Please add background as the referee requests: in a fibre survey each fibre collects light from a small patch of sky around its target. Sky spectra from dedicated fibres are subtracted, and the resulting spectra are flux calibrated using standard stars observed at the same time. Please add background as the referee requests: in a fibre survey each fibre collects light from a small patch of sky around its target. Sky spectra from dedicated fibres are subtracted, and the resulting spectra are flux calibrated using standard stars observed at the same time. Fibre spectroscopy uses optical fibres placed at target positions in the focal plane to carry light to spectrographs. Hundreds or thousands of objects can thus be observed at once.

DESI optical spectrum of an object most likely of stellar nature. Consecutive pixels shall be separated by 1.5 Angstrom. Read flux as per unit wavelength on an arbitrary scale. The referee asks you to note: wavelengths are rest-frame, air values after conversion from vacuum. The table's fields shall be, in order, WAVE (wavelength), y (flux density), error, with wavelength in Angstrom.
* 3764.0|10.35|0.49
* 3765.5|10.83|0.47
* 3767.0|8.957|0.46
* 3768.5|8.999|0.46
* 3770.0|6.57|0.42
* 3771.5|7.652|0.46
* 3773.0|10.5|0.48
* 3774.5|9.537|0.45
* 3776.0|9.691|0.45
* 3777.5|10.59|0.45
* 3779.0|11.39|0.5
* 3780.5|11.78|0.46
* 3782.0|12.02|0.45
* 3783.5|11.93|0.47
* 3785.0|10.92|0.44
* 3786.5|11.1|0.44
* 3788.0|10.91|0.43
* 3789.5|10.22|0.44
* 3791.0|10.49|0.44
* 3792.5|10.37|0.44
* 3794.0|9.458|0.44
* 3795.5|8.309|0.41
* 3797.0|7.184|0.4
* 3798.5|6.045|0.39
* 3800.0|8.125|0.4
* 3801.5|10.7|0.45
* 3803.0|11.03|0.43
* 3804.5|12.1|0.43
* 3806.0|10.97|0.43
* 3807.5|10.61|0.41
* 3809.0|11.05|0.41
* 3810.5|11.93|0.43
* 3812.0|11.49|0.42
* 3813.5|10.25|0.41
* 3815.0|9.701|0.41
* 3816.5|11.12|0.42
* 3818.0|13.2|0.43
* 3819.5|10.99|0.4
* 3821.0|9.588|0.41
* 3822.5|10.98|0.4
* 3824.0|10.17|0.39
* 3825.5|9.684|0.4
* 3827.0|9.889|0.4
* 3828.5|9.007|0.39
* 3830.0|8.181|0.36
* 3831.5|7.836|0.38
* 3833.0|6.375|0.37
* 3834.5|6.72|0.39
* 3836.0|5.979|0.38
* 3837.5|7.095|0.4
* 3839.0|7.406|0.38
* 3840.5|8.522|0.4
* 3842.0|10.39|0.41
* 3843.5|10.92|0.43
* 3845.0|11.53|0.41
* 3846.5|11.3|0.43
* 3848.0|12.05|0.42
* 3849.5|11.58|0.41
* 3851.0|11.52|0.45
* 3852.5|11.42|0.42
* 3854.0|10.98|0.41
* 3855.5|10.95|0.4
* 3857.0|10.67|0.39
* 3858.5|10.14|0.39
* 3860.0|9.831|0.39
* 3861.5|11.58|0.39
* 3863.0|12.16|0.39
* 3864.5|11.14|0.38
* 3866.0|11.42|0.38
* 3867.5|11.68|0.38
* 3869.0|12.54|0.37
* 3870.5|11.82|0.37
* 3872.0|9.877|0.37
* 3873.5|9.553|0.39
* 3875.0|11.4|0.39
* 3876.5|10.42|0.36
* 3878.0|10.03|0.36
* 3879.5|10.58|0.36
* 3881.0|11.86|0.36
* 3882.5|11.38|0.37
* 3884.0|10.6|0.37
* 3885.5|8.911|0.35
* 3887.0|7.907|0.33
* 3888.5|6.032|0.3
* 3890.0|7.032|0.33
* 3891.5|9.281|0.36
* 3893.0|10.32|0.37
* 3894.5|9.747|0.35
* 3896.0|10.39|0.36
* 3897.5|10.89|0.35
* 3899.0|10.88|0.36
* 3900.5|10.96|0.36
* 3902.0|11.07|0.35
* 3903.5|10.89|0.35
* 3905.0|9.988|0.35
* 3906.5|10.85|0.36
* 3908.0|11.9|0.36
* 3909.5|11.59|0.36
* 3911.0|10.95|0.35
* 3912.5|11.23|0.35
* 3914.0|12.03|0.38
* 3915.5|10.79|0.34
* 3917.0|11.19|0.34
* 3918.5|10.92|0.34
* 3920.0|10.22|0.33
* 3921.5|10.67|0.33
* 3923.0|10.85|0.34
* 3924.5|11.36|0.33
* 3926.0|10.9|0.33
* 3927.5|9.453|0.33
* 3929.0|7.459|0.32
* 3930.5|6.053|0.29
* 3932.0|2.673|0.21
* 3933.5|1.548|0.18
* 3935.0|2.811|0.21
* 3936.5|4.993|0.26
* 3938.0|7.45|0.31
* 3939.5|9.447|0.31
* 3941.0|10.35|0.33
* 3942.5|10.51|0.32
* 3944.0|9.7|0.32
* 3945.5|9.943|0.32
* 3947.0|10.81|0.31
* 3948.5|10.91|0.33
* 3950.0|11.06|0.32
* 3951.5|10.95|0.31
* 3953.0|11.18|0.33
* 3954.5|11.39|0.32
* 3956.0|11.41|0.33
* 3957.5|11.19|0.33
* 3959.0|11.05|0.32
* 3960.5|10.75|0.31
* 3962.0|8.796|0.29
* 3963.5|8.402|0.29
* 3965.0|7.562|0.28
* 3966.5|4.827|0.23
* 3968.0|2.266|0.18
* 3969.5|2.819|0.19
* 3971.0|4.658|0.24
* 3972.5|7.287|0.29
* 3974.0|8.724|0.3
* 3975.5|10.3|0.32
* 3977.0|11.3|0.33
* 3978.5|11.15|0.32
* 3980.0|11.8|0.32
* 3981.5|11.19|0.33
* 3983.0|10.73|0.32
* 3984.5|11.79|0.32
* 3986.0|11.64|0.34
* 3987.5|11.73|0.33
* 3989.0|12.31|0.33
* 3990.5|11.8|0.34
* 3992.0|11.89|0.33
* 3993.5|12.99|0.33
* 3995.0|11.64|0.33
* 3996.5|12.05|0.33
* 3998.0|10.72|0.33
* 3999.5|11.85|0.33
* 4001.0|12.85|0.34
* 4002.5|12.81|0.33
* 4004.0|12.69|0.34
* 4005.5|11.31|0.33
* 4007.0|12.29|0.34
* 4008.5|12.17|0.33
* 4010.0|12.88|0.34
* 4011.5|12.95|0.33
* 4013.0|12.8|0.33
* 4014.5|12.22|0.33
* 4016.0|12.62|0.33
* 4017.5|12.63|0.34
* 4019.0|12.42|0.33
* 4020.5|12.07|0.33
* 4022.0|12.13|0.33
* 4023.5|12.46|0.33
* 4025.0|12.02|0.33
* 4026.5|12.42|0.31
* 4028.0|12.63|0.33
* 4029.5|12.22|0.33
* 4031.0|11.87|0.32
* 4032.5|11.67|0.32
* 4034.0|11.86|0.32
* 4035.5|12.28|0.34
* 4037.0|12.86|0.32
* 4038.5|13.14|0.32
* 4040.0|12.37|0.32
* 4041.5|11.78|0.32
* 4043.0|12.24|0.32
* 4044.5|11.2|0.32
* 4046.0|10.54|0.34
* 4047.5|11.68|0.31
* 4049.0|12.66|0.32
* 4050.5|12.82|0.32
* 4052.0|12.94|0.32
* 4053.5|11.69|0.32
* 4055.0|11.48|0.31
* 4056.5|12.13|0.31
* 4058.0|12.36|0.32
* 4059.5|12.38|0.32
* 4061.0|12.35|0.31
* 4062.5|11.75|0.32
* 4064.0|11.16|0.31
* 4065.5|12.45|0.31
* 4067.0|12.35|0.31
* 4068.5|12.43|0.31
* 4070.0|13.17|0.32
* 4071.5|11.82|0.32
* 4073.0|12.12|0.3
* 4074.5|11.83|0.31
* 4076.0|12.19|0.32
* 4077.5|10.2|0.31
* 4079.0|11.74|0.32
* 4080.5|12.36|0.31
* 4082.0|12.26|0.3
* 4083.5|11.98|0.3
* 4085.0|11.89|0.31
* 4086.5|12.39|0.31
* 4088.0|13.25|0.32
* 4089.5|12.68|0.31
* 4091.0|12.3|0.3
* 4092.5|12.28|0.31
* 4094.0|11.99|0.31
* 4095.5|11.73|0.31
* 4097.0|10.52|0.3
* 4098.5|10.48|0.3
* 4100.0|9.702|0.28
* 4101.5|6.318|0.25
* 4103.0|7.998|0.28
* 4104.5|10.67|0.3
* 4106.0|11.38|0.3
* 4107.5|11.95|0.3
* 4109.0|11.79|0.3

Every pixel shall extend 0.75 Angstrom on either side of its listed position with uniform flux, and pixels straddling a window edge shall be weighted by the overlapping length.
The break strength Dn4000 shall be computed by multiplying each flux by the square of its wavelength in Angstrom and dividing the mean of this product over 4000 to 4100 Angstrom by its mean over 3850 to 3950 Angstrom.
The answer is 1.31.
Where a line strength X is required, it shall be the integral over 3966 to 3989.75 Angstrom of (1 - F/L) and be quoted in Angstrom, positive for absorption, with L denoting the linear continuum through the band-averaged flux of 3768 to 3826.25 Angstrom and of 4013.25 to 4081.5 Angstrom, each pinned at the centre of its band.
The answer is 5.2 Angstrom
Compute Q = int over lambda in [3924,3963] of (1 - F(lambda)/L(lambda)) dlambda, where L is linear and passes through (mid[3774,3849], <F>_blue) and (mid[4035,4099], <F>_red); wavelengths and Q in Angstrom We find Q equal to 7.3 Angstrom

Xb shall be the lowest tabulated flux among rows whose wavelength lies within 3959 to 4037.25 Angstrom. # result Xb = 2.266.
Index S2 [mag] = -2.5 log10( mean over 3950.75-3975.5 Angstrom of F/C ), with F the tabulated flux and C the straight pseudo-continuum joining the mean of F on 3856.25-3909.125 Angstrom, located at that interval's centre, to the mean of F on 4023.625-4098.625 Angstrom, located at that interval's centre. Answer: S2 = 0.311 mag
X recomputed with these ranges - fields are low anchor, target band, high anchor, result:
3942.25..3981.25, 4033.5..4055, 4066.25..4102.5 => -2.50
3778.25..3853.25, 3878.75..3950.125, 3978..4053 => 9.73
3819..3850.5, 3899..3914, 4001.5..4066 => -1.02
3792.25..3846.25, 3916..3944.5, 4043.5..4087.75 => 6.20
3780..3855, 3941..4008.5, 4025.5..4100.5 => 5.74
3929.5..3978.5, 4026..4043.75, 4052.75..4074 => -1.87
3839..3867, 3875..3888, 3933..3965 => 0.30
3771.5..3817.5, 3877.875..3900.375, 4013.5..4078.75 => 2.60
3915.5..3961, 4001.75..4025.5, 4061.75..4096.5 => -3.53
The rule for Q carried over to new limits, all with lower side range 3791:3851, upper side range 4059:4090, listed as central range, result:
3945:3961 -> 0.0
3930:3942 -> 5.6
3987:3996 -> -0.6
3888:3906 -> 1.1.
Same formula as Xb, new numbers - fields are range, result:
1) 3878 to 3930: 6.032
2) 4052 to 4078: 10.2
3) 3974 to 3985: 8.724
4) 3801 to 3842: 5.979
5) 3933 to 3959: 1.548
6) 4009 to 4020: 12.22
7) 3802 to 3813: 10.61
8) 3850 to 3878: 9.553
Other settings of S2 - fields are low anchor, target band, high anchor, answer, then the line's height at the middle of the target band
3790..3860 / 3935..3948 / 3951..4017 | 0.18 mag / 10.4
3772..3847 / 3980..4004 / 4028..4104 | -0.06 mag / 11.3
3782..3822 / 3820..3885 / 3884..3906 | -0.02 mag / 9.99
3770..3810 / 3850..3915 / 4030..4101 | 0.01 mag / 10.7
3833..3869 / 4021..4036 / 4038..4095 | -0.03 mag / 11.8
